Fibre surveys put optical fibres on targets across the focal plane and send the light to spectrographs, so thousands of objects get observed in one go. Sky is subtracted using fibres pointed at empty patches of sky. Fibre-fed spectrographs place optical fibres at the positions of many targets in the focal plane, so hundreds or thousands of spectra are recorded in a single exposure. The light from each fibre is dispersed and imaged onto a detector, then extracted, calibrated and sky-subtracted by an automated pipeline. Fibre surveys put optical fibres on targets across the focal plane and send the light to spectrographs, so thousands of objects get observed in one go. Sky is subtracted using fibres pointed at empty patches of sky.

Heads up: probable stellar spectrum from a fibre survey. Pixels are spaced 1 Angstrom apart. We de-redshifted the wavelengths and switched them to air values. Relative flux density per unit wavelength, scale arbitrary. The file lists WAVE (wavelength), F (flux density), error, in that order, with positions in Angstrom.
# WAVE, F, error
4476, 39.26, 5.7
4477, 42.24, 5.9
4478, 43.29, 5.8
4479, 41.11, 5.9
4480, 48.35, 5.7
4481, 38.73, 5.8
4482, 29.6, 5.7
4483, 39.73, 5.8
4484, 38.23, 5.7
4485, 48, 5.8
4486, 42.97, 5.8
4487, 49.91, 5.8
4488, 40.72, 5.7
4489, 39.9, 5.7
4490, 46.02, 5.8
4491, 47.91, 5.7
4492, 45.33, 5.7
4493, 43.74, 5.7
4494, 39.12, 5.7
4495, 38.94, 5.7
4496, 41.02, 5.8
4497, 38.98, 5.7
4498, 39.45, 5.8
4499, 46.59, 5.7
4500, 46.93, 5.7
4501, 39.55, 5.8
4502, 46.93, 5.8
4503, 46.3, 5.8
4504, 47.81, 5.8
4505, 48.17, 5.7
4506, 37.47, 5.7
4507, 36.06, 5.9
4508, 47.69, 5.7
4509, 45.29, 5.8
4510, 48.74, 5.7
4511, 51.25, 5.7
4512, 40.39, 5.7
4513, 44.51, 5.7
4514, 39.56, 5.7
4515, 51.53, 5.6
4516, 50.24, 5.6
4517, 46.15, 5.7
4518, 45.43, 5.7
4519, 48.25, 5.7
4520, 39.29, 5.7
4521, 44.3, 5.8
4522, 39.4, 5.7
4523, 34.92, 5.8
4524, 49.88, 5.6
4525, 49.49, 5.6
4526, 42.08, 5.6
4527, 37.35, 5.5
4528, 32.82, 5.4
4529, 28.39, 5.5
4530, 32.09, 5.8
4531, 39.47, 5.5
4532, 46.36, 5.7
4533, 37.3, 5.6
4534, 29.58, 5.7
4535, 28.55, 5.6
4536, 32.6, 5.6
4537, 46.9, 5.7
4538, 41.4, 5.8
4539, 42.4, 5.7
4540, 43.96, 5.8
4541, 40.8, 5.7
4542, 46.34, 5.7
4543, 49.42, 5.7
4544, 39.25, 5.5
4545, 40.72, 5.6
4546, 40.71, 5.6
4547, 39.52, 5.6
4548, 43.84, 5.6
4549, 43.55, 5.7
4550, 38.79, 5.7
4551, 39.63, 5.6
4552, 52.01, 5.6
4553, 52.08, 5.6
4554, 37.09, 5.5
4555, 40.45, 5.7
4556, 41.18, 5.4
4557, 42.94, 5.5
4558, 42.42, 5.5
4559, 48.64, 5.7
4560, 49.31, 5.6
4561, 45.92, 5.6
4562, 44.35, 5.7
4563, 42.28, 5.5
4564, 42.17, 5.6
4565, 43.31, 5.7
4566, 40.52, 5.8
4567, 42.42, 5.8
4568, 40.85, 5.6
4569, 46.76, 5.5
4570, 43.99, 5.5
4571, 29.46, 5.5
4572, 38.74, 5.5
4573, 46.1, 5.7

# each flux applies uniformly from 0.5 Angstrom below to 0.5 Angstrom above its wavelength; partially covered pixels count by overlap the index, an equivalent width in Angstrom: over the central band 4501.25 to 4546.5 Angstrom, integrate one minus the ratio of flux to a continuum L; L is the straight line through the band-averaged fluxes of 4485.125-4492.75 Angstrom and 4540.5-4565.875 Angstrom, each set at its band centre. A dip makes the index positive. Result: 2.0 Angstrom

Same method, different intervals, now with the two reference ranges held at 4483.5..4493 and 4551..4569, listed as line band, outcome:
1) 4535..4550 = 0.8 Angstrom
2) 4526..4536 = 2.1 Angstrom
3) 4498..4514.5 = -0.1 Angstrom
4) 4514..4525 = -0.2 Angstrom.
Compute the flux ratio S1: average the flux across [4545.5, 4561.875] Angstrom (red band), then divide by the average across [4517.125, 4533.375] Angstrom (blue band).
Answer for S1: 1.1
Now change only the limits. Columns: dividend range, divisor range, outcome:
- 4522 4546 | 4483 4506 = 0.91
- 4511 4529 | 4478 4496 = 1.02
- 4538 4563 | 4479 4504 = 1.02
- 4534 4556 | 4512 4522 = 0.93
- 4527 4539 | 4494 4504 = 0.85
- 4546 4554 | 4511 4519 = 0.95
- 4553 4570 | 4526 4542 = 1.15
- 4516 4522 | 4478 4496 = 1.06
